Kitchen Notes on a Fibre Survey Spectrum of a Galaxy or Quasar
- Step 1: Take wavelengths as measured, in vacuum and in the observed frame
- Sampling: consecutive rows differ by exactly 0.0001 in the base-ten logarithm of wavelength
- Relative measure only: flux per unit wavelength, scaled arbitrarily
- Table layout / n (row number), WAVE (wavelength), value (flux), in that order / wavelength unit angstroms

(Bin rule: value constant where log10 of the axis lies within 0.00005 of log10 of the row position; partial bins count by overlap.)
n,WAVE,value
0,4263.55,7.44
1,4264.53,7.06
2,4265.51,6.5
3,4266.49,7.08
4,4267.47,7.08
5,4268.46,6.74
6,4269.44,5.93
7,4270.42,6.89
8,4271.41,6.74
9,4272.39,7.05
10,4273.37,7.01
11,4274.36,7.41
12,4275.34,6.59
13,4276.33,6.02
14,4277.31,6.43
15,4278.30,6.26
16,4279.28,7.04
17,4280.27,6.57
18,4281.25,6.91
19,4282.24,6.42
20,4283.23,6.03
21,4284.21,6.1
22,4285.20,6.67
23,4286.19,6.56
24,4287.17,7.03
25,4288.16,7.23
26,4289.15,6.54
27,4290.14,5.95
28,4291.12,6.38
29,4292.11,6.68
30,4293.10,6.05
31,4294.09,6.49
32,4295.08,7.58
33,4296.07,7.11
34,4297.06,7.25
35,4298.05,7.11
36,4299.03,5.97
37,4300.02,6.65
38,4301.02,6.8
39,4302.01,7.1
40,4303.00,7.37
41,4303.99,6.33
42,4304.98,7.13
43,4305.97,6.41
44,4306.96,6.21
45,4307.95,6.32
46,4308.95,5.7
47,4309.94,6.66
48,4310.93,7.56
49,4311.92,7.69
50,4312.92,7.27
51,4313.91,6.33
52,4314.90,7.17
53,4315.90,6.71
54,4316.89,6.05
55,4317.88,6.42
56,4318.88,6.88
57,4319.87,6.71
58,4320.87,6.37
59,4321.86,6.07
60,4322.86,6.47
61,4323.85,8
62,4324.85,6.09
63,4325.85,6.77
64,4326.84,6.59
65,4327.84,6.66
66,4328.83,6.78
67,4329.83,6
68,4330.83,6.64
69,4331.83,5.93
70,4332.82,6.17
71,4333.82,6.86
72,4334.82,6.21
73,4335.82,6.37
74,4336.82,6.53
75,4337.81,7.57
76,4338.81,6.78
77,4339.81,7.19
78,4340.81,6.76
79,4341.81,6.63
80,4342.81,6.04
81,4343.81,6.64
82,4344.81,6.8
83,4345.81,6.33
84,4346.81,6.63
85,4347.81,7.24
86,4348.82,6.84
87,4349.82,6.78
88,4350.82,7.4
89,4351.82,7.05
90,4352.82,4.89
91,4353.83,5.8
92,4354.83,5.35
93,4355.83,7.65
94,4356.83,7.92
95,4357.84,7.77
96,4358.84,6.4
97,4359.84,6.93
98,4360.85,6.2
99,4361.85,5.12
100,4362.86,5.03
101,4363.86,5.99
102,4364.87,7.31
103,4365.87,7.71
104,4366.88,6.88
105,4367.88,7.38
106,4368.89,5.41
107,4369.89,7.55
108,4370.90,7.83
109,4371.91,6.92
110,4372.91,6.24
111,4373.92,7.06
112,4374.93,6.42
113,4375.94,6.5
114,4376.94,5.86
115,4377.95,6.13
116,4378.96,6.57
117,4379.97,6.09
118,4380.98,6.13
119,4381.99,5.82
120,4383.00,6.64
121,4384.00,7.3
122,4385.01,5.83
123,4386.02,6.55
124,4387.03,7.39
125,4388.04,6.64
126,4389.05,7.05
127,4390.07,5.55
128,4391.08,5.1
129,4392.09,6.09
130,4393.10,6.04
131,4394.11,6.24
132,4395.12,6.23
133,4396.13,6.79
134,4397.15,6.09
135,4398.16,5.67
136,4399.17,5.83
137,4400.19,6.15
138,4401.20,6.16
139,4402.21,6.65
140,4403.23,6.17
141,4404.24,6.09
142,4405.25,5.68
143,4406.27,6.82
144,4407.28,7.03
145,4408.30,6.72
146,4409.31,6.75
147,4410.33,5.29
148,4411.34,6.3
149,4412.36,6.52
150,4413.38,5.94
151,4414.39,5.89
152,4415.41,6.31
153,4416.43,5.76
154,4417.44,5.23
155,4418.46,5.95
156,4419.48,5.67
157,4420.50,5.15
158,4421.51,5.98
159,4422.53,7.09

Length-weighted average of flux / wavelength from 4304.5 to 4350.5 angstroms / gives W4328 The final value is 6.65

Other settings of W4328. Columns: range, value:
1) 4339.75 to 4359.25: 6.7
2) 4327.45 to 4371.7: 6.64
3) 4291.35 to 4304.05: 6.81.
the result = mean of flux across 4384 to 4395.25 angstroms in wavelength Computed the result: 6.29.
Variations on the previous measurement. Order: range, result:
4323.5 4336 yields 6.53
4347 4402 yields 6.47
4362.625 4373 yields 6.82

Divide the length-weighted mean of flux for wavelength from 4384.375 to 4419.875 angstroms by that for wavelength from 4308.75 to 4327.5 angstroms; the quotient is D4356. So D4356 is 0.92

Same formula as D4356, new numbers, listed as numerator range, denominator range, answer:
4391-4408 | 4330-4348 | 0.94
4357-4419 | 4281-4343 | 0.96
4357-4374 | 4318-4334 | 1.02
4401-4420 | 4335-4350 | 0.91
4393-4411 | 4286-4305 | 0.92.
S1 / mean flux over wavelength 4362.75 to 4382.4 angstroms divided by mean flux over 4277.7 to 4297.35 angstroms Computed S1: 0.99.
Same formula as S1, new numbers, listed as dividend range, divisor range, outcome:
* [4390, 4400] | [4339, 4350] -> 0.89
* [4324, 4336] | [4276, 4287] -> 1.00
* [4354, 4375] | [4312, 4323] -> 1.01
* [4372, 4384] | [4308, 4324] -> 0.95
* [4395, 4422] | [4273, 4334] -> 0.92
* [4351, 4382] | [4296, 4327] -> 0.97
